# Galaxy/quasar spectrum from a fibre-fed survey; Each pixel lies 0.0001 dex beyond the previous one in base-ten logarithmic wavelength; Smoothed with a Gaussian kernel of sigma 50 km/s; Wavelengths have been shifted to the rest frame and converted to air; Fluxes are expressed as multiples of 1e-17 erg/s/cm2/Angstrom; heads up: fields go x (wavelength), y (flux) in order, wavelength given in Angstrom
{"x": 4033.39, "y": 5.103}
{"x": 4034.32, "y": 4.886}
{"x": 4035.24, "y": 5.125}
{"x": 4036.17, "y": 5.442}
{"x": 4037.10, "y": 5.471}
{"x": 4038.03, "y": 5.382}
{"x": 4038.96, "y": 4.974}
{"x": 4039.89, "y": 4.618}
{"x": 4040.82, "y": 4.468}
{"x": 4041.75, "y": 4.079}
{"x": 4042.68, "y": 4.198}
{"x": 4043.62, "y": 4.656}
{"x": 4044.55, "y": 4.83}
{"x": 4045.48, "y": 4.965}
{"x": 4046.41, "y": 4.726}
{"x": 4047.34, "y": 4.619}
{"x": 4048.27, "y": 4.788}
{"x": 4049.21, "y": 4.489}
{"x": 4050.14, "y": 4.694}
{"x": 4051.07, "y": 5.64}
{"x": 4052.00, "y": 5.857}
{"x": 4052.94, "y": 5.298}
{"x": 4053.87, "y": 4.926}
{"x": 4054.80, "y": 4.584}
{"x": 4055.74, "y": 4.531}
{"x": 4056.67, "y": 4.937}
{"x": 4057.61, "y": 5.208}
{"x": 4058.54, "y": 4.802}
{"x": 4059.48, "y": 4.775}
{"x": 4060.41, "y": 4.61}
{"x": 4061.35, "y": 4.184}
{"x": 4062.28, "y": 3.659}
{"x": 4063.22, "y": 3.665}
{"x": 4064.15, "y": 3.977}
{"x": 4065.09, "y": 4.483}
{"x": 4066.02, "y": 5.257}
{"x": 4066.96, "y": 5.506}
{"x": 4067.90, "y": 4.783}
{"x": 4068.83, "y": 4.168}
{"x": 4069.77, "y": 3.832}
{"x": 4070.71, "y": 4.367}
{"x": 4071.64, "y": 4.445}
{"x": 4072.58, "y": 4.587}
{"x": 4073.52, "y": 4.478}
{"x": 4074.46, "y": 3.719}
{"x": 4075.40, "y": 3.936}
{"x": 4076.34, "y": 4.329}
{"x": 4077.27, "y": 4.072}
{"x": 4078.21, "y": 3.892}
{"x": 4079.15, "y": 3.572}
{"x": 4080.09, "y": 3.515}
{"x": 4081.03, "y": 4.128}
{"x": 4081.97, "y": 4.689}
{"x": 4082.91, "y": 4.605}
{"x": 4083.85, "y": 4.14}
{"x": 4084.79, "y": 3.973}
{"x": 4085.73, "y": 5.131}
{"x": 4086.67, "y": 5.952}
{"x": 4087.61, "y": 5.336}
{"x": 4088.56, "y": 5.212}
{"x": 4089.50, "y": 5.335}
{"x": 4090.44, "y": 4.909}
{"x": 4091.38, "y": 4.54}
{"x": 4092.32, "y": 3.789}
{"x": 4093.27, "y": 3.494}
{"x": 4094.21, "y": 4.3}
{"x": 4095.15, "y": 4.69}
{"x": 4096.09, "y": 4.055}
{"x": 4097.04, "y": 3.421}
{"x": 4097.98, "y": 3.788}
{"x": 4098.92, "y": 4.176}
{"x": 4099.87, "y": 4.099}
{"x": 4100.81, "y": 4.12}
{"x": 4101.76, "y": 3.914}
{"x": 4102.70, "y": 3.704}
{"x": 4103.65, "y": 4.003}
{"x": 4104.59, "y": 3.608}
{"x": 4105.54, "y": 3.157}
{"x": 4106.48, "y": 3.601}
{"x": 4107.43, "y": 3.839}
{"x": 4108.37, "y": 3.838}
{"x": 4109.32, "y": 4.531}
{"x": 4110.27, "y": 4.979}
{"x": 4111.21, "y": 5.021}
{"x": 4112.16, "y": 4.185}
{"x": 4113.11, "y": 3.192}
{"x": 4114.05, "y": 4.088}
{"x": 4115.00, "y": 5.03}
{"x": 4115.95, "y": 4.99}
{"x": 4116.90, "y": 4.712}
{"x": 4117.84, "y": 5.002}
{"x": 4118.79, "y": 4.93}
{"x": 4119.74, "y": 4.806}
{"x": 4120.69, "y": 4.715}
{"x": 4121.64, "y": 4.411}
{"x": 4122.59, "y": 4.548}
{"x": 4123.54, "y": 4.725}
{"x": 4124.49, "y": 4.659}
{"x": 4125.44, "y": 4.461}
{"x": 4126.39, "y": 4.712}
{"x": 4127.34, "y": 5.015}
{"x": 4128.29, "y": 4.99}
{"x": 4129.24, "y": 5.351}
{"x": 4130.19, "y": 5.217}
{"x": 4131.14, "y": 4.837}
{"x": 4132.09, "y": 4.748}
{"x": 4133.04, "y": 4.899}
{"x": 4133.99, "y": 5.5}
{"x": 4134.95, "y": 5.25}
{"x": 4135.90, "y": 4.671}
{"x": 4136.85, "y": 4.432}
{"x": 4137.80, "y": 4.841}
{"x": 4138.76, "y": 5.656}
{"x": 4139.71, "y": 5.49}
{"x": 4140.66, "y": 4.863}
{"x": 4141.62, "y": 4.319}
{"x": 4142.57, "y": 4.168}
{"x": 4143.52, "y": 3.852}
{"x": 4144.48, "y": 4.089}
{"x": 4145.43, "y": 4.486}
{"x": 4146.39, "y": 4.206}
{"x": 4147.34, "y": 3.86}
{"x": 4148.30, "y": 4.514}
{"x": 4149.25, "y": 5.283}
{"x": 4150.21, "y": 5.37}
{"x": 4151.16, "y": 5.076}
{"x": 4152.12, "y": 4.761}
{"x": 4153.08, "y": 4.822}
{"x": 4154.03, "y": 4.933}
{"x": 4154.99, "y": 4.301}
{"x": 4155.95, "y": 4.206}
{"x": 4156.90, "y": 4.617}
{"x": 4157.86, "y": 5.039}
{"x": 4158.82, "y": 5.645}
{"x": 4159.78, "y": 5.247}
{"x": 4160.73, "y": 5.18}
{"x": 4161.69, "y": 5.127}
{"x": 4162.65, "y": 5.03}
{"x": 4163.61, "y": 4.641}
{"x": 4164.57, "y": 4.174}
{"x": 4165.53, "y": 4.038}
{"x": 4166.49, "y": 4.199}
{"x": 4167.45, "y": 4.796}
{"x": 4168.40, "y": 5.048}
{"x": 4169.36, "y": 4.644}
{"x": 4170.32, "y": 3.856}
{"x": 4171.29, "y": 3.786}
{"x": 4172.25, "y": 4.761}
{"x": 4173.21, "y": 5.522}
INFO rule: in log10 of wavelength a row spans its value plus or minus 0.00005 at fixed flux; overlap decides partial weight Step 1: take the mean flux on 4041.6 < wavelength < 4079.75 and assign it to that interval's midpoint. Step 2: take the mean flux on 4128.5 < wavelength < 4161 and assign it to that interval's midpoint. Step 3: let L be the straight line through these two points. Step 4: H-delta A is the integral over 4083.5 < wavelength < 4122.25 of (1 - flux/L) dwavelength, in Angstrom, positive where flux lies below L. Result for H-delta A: 2.6 Angstrom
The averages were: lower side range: 4.54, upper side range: 4.82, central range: 4.36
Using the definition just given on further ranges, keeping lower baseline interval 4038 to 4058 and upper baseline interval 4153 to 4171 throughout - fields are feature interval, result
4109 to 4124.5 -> 0.43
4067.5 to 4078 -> 1.23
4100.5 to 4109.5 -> 1.81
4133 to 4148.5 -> 0.25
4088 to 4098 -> 0.88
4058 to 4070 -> 0.88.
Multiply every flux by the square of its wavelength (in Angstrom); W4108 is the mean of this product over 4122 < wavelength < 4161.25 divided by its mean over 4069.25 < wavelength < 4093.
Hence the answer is 1.1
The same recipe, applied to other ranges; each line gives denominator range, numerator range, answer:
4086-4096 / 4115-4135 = 1.05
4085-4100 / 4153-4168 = 1.09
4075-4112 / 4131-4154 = 1.15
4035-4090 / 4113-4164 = 1.07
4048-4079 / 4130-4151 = 1.09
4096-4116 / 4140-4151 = 1.13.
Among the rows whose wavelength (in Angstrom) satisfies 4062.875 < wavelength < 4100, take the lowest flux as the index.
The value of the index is 3.421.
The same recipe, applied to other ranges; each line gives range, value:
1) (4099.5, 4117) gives 3.157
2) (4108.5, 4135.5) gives 3.192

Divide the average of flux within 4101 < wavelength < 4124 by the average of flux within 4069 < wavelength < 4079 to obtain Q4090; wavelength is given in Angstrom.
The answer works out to 1.0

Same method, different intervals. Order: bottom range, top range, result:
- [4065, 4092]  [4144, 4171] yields 1.04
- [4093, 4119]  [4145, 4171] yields 1.13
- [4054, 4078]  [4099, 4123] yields 0.96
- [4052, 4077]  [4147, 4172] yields 1.04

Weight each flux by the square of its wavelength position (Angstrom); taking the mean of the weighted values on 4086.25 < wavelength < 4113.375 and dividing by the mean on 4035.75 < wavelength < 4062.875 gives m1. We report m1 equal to 0.90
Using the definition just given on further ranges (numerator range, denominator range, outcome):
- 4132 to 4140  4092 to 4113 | 1.29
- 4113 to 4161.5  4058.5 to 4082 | 1.16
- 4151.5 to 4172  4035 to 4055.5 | 1.01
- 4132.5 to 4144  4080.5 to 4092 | 1.03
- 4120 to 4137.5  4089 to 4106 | 1.21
